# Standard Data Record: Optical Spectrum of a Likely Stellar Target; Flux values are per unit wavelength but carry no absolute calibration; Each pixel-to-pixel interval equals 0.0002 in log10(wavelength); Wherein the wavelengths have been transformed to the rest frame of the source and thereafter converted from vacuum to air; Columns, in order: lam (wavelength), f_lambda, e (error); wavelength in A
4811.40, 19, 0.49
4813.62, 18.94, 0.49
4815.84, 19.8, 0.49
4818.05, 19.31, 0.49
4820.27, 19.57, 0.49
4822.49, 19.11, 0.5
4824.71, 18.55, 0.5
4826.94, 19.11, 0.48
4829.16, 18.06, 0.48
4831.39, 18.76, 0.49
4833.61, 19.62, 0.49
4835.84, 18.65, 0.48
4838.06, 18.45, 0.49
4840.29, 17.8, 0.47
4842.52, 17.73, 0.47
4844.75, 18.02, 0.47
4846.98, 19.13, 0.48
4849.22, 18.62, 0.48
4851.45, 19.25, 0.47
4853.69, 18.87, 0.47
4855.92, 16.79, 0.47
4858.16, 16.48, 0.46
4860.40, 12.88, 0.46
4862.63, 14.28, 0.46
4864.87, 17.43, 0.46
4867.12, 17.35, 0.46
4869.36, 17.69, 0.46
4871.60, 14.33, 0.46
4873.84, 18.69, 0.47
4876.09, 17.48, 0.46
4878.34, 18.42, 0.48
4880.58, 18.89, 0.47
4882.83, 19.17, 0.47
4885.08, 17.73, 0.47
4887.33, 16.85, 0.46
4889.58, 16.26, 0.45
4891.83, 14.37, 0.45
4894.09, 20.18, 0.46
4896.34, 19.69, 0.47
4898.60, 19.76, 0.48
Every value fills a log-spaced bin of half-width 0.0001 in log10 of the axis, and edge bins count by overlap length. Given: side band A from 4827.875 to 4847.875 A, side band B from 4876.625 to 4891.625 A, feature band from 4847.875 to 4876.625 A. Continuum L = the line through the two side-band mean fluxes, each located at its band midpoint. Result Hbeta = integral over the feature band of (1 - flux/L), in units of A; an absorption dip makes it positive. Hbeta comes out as 1.8 A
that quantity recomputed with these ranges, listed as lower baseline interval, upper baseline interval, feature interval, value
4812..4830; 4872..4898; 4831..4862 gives 1.3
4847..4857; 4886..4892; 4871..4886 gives -1.0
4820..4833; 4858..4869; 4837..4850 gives -0.7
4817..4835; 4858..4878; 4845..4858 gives -0.7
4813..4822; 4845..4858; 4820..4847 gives 0.4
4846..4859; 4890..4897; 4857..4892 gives 2.2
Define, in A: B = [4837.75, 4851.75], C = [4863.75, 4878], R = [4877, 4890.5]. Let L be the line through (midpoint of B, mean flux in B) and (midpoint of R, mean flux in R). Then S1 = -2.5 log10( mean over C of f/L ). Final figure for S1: 0.05 mag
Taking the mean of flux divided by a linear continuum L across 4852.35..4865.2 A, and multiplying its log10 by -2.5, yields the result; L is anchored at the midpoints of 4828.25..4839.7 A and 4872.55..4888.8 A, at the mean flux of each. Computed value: 0.14 mag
